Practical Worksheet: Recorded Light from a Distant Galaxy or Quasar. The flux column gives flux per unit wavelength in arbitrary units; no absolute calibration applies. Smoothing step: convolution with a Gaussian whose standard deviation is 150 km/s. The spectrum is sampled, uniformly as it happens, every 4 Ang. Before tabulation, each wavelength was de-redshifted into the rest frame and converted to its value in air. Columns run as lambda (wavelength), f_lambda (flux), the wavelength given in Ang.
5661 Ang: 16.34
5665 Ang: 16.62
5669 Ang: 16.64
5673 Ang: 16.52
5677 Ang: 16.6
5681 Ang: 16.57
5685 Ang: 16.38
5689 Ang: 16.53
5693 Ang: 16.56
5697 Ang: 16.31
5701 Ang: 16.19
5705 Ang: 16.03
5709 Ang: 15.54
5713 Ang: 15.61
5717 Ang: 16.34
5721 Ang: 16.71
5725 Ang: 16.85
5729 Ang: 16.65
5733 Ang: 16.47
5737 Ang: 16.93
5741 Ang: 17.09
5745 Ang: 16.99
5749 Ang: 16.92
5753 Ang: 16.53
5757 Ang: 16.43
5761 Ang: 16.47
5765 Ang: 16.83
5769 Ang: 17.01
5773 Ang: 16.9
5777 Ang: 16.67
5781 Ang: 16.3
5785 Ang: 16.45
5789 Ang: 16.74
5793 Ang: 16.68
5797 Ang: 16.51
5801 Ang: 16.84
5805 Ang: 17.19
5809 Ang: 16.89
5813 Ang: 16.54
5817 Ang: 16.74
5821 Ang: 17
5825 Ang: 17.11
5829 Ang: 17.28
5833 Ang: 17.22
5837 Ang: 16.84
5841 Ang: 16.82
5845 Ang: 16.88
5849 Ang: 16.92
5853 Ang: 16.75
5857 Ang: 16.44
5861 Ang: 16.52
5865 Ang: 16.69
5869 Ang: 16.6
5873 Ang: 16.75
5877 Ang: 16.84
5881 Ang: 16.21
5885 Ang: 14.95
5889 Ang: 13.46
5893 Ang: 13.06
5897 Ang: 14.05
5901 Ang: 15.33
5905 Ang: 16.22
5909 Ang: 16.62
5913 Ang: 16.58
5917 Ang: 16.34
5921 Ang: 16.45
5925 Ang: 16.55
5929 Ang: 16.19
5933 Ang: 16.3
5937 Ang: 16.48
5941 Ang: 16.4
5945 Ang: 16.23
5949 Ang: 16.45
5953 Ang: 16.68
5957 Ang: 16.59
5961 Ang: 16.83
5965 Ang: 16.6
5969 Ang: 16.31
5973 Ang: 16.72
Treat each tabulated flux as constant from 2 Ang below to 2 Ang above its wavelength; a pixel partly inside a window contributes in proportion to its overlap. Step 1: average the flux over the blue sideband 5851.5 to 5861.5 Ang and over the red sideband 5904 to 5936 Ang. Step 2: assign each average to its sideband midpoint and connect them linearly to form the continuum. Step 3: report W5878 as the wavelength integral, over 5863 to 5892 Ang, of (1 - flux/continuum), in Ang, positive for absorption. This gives 1.21 Ang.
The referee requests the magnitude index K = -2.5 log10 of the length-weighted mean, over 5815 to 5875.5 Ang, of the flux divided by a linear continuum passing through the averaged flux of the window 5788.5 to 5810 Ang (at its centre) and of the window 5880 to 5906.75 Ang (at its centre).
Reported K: -0.071 mag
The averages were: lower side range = 16.8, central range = 16.8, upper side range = 14.7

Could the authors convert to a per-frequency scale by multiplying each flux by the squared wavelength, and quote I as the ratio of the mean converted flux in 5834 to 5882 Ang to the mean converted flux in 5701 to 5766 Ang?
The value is 1.1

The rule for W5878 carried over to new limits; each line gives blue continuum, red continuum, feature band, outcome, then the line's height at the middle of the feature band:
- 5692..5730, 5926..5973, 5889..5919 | 2.0 Ang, 16.4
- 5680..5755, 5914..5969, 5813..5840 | -0.8 Ang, 16.5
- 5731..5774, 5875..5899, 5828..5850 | -2.1 Ang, 15.5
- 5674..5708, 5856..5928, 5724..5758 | -1.1 Ang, 16.2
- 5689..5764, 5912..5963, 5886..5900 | 2.3 Ang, 16.5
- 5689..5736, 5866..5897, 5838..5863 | -1.9 Ang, 15.5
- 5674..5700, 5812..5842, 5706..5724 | 0.5 Ang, 16.6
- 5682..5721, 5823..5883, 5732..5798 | -1.0 Ang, 16.5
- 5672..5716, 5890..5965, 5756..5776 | -0.7 Ang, 16.2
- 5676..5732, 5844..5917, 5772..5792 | -0.5 Ang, 16.2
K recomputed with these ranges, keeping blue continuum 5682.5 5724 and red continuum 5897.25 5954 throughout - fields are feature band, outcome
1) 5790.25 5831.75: -0.04 mag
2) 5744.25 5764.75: -0.03 mag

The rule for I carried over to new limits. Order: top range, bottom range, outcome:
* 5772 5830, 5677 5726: 1.07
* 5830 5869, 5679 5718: 1.09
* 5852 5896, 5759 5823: 0.97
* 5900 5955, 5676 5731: 1.08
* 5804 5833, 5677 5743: 1.07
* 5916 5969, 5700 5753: 1.07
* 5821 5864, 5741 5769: 1.04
